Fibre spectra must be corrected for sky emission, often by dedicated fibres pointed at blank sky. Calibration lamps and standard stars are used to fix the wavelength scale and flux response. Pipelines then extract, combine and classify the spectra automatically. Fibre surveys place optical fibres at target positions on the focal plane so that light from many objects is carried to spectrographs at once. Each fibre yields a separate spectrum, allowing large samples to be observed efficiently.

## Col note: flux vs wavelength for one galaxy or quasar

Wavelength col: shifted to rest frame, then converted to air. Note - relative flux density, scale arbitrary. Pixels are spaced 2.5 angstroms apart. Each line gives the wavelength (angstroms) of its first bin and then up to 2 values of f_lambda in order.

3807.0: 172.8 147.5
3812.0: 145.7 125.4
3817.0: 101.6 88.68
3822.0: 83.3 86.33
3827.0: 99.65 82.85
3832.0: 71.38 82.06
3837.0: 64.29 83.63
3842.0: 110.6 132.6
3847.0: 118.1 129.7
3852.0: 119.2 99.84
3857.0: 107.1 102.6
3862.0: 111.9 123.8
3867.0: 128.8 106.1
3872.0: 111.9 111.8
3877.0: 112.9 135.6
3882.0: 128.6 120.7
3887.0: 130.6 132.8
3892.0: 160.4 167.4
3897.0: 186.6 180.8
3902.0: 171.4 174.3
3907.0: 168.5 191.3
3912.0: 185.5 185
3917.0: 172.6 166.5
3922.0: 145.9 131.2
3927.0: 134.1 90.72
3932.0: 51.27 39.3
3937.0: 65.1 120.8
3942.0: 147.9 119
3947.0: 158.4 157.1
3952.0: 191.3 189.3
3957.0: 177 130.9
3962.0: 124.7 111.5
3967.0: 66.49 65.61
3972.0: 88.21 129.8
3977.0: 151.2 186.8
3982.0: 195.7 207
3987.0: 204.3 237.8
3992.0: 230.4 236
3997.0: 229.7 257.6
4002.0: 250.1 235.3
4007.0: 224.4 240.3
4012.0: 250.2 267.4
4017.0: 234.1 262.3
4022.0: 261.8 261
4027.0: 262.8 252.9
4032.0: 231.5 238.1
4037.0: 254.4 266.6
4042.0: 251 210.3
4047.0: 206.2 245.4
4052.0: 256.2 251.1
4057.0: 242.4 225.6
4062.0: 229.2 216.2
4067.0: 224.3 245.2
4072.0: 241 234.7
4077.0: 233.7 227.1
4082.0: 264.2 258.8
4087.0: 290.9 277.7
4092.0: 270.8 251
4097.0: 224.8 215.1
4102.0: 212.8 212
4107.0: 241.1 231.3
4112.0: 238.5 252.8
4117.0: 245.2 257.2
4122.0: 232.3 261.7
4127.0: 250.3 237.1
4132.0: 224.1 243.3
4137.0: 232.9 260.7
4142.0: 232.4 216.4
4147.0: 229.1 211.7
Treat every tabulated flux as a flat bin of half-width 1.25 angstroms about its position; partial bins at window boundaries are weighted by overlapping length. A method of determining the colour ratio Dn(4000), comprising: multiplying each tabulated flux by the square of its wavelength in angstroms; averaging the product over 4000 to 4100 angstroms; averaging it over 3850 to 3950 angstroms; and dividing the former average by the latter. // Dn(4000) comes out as 2.0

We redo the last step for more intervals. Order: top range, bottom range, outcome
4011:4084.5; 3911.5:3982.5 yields 1.93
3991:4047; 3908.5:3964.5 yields 1.84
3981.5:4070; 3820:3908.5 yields 2.14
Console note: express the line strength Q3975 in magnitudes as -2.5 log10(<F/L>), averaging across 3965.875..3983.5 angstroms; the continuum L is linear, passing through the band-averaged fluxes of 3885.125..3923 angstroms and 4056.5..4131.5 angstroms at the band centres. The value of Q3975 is 0.46 mag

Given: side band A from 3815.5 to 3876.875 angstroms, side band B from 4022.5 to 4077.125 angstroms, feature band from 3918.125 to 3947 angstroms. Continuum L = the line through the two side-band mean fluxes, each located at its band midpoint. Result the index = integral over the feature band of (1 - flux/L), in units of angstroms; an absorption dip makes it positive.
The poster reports 8.63 angstroms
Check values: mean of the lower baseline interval 103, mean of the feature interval 113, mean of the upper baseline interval 240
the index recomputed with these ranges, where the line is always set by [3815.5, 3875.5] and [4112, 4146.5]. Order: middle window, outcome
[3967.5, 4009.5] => -5.0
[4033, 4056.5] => -4.9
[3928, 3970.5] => 9.8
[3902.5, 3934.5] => -2.1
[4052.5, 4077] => -2.9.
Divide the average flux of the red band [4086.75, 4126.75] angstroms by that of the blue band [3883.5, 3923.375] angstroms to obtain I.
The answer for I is 1.48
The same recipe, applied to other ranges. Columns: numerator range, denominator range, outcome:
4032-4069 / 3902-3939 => 1.73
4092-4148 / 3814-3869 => 2.32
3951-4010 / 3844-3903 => 1.39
